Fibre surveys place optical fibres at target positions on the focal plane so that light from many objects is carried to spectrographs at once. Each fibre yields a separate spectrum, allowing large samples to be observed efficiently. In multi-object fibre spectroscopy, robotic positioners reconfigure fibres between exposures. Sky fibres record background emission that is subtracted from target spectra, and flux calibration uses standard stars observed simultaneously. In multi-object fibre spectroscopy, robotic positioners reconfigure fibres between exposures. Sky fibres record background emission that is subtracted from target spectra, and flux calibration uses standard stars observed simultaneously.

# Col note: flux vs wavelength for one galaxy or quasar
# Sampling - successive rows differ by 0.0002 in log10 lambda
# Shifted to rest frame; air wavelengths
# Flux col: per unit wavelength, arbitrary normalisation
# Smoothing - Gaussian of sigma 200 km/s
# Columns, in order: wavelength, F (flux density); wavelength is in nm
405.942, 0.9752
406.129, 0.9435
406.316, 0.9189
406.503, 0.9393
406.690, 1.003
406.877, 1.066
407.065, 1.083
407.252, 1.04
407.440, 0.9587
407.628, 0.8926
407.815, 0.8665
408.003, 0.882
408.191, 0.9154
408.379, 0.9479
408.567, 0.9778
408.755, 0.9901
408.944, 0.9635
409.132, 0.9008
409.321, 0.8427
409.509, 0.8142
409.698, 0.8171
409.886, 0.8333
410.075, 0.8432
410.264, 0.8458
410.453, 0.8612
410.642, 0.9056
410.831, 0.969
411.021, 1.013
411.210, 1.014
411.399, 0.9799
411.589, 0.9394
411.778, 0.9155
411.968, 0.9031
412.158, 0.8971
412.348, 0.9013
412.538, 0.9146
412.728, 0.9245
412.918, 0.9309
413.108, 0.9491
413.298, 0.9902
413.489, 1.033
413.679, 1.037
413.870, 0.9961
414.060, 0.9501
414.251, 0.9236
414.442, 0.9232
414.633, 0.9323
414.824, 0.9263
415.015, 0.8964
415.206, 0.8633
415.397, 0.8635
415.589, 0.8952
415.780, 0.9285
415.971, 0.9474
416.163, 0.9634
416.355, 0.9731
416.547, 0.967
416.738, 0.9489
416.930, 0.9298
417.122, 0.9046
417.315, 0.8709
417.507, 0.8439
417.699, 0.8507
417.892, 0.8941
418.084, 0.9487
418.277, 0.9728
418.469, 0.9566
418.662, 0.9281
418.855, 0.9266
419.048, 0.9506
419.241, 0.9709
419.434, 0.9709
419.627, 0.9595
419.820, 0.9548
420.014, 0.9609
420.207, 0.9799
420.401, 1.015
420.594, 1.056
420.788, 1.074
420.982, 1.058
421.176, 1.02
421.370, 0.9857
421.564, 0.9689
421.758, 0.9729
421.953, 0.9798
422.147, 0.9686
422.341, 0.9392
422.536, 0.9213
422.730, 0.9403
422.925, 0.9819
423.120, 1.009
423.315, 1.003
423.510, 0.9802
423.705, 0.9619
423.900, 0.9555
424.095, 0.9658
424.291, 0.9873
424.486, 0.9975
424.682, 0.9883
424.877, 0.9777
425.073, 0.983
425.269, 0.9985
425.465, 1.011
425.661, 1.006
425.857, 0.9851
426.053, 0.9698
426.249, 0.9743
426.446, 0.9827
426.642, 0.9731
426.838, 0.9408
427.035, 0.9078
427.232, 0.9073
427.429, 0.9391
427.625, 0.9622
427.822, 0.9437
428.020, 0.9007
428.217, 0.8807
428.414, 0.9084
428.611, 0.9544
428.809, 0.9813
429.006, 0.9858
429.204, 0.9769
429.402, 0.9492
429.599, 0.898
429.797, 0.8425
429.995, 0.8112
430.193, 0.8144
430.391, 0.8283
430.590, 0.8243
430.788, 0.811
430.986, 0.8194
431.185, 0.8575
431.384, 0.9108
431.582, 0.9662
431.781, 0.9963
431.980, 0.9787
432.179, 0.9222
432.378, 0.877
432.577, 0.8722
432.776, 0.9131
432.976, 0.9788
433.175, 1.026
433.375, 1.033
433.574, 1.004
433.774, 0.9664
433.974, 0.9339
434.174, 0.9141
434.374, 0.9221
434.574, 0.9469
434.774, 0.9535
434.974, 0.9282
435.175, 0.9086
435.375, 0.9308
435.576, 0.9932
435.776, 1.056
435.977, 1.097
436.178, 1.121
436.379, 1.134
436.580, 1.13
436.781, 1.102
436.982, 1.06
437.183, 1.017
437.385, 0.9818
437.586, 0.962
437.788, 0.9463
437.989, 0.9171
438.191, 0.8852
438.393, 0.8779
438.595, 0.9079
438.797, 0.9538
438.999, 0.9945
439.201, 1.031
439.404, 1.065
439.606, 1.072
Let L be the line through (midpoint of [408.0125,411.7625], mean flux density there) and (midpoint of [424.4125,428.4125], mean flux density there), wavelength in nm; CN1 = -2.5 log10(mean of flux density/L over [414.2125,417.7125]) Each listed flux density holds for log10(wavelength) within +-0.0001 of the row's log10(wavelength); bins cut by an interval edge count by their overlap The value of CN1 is 0.02 mag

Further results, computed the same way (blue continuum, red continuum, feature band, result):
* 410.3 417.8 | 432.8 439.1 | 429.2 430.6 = 0.127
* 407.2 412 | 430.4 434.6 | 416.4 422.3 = -0.046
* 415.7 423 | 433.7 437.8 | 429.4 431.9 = 0.139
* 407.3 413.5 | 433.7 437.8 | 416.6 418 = 0.055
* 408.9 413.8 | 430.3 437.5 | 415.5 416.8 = -0.020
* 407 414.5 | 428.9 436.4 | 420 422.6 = -0.068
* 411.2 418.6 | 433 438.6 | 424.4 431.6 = 0.045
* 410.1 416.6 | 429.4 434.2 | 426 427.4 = -0.038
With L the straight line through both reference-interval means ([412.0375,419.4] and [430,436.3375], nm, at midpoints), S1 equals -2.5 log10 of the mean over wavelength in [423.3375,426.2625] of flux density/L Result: -0.05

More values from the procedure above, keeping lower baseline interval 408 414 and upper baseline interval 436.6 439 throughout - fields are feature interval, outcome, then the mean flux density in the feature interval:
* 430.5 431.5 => 0.14 mag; 0.847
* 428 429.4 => 0.01 mag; 0.944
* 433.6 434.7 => 0.03 mag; 0.941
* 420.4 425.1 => -0.05 mag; 0.987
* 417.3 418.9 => 0.03 mag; 0.912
